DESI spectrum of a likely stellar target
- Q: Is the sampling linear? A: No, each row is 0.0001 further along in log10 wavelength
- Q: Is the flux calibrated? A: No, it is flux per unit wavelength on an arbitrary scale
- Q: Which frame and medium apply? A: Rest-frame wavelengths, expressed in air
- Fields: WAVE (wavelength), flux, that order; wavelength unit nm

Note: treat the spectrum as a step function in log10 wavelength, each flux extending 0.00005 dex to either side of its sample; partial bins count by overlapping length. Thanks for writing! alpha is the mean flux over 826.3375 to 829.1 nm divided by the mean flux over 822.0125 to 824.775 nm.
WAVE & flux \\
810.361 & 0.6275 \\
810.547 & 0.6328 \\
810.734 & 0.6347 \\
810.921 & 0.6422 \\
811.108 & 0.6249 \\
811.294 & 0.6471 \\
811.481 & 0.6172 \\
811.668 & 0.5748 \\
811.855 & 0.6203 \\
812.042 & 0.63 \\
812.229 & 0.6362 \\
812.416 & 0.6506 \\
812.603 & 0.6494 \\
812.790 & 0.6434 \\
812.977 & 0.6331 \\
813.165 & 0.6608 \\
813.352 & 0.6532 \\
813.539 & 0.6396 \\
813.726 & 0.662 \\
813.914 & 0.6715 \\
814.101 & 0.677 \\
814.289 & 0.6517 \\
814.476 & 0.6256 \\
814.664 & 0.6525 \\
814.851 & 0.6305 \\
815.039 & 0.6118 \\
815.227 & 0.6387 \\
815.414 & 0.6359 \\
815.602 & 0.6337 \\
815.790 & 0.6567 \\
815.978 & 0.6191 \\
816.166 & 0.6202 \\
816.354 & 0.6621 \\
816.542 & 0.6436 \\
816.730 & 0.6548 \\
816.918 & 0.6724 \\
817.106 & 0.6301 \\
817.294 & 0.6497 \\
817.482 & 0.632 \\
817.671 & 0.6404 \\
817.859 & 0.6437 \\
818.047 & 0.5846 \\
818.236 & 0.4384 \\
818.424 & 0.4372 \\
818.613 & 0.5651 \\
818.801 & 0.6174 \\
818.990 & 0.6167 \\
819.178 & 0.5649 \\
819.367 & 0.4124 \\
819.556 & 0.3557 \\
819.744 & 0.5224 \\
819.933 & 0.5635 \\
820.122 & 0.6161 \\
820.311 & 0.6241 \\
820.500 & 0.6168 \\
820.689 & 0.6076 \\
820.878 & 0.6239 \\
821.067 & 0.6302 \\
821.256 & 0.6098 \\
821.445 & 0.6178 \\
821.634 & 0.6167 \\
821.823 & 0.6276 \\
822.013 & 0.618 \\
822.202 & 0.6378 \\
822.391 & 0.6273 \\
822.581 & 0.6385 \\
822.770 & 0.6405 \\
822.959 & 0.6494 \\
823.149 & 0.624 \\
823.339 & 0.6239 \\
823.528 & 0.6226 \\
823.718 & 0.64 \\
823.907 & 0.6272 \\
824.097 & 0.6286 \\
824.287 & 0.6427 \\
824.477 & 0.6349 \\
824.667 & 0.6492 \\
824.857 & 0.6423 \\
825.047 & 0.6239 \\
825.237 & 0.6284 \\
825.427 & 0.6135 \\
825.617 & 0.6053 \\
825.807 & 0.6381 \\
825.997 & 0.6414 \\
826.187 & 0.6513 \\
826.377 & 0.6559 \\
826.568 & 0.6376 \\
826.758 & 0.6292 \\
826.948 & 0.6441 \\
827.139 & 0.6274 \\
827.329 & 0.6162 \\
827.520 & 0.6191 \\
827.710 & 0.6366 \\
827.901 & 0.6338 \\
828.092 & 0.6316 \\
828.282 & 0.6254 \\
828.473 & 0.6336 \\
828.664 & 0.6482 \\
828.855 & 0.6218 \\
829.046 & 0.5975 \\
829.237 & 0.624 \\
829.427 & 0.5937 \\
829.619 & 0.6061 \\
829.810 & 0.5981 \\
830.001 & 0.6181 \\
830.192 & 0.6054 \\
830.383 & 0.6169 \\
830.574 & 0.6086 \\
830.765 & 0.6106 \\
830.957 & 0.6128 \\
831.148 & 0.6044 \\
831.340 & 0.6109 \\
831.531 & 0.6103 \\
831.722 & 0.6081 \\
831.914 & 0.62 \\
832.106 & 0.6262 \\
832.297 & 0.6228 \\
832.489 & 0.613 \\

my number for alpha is 1.0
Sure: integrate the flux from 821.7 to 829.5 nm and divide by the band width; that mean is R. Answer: 0.631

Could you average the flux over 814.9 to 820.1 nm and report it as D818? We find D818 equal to 0.59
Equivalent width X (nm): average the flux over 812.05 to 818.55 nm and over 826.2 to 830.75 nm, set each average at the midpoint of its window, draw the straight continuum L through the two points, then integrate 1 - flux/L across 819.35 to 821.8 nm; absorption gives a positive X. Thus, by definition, 0.196 nm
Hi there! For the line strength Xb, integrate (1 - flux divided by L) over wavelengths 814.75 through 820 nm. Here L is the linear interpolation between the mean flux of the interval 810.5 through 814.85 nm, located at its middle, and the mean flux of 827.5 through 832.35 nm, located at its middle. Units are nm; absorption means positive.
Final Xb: 0.35 nm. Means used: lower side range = 0.64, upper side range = 0.617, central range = 0.591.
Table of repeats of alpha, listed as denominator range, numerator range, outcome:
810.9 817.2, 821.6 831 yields 0.98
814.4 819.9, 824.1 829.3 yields 1.06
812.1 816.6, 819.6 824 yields 0.96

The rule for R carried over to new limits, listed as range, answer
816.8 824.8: 0.601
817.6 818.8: 0.555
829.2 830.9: 0.609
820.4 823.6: 0.626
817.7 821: 0.556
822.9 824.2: 0.63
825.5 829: 0.633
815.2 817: 0.644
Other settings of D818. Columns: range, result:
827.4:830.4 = 0.619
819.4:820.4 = 0.528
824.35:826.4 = 0.634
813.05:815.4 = 0.647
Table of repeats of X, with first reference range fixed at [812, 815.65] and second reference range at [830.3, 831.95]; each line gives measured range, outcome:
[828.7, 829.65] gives 0.01 nm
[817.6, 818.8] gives 0.15 nm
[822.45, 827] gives -0.08 nm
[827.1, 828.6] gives -0.03 nm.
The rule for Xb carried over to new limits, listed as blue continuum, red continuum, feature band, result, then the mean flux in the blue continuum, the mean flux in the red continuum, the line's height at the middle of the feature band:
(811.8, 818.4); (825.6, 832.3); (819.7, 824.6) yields 0.05 nm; 0.634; 0.622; 0.628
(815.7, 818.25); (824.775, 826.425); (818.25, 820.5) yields 0.34 nm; 0.631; 0.633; 0.631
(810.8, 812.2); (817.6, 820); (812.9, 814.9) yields -0.19 nm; 0.623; 0.534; 0.594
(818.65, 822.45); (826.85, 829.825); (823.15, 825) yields -0.10 nm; 0.586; 0.623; 0.603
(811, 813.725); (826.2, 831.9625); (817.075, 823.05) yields 0.37 nm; 0.635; 0.621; 0.629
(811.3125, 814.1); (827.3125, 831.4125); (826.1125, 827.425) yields -0.04 nm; 0.64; 0.617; 0.621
